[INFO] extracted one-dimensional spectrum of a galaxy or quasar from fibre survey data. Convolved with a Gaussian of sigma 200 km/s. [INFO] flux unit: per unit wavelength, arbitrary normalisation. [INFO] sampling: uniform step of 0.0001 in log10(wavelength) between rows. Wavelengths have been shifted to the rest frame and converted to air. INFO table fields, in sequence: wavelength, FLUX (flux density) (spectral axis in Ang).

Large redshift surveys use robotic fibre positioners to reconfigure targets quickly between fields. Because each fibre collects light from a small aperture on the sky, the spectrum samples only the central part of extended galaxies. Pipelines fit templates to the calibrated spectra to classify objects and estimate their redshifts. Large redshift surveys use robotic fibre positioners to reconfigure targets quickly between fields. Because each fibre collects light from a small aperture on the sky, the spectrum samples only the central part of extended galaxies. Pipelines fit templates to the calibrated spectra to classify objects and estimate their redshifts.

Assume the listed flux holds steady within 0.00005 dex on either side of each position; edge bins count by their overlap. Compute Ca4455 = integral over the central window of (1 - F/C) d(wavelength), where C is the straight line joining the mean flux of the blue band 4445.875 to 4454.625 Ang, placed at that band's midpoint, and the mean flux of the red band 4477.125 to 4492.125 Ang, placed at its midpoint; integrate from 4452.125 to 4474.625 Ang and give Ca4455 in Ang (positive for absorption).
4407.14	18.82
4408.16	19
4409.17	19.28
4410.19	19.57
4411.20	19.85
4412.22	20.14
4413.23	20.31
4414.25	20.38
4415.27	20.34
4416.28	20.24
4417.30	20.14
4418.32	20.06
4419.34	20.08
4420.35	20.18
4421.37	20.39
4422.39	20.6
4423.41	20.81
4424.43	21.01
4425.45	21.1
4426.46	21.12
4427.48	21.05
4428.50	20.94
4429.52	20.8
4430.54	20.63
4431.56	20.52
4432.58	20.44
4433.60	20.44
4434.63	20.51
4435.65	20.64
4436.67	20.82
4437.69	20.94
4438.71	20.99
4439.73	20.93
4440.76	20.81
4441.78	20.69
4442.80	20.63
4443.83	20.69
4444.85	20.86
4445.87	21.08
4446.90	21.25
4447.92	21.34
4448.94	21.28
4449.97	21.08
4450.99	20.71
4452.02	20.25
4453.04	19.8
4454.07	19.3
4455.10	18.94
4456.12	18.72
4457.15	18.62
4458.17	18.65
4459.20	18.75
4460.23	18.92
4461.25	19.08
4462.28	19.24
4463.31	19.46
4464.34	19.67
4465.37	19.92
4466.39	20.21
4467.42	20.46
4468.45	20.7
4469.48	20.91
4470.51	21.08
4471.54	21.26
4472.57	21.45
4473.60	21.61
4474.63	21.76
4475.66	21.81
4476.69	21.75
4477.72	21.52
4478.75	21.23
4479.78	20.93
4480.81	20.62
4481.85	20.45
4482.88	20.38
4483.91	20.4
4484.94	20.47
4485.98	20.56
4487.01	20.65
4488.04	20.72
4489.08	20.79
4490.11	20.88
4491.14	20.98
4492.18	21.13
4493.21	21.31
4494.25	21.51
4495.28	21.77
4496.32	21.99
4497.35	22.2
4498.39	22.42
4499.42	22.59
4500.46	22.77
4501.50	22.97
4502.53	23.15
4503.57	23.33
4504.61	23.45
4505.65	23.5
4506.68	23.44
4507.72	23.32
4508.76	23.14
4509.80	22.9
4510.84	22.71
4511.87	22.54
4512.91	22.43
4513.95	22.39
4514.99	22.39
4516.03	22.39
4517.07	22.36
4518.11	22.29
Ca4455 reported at 0.9 Ang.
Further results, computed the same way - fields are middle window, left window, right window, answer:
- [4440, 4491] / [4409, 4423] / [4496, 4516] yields 2.7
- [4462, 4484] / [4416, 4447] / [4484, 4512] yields 0.8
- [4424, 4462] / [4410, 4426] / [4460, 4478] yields 0.2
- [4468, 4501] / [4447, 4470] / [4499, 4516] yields 0.3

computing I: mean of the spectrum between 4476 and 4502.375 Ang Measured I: 21.4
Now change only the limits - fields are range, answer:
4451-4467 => 19.4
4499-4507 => 23.1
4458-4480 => 20.5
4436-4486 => 20.5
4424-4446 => 20.8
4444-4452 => 21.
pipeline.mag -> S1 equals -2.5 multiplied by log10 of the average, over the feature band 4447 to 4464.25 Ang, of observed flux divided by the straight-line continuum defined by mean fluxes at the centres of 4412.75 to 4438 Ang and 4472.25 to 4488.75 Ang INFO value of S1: 0.06 mag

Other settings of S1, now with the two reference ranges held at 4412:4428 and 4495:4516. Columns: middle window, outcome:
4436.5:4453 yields 0.01 mag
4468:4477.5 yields 0.03 mag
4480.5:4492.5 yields 0.08 mag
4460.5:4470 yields 0.09 mag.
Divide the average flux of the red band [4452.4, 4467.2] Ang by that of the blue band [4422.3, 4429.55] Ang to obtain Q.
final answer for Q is 0.92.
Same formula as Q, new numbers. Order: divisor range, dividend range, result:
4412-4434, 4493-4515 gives 1.10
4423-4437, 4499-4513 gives 1.11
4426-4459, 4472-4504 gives 1.05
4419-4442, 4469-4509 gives 1.05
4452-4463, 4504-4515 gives 1.20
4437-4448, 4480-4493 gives 0.99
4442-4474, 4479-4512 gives 1.08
